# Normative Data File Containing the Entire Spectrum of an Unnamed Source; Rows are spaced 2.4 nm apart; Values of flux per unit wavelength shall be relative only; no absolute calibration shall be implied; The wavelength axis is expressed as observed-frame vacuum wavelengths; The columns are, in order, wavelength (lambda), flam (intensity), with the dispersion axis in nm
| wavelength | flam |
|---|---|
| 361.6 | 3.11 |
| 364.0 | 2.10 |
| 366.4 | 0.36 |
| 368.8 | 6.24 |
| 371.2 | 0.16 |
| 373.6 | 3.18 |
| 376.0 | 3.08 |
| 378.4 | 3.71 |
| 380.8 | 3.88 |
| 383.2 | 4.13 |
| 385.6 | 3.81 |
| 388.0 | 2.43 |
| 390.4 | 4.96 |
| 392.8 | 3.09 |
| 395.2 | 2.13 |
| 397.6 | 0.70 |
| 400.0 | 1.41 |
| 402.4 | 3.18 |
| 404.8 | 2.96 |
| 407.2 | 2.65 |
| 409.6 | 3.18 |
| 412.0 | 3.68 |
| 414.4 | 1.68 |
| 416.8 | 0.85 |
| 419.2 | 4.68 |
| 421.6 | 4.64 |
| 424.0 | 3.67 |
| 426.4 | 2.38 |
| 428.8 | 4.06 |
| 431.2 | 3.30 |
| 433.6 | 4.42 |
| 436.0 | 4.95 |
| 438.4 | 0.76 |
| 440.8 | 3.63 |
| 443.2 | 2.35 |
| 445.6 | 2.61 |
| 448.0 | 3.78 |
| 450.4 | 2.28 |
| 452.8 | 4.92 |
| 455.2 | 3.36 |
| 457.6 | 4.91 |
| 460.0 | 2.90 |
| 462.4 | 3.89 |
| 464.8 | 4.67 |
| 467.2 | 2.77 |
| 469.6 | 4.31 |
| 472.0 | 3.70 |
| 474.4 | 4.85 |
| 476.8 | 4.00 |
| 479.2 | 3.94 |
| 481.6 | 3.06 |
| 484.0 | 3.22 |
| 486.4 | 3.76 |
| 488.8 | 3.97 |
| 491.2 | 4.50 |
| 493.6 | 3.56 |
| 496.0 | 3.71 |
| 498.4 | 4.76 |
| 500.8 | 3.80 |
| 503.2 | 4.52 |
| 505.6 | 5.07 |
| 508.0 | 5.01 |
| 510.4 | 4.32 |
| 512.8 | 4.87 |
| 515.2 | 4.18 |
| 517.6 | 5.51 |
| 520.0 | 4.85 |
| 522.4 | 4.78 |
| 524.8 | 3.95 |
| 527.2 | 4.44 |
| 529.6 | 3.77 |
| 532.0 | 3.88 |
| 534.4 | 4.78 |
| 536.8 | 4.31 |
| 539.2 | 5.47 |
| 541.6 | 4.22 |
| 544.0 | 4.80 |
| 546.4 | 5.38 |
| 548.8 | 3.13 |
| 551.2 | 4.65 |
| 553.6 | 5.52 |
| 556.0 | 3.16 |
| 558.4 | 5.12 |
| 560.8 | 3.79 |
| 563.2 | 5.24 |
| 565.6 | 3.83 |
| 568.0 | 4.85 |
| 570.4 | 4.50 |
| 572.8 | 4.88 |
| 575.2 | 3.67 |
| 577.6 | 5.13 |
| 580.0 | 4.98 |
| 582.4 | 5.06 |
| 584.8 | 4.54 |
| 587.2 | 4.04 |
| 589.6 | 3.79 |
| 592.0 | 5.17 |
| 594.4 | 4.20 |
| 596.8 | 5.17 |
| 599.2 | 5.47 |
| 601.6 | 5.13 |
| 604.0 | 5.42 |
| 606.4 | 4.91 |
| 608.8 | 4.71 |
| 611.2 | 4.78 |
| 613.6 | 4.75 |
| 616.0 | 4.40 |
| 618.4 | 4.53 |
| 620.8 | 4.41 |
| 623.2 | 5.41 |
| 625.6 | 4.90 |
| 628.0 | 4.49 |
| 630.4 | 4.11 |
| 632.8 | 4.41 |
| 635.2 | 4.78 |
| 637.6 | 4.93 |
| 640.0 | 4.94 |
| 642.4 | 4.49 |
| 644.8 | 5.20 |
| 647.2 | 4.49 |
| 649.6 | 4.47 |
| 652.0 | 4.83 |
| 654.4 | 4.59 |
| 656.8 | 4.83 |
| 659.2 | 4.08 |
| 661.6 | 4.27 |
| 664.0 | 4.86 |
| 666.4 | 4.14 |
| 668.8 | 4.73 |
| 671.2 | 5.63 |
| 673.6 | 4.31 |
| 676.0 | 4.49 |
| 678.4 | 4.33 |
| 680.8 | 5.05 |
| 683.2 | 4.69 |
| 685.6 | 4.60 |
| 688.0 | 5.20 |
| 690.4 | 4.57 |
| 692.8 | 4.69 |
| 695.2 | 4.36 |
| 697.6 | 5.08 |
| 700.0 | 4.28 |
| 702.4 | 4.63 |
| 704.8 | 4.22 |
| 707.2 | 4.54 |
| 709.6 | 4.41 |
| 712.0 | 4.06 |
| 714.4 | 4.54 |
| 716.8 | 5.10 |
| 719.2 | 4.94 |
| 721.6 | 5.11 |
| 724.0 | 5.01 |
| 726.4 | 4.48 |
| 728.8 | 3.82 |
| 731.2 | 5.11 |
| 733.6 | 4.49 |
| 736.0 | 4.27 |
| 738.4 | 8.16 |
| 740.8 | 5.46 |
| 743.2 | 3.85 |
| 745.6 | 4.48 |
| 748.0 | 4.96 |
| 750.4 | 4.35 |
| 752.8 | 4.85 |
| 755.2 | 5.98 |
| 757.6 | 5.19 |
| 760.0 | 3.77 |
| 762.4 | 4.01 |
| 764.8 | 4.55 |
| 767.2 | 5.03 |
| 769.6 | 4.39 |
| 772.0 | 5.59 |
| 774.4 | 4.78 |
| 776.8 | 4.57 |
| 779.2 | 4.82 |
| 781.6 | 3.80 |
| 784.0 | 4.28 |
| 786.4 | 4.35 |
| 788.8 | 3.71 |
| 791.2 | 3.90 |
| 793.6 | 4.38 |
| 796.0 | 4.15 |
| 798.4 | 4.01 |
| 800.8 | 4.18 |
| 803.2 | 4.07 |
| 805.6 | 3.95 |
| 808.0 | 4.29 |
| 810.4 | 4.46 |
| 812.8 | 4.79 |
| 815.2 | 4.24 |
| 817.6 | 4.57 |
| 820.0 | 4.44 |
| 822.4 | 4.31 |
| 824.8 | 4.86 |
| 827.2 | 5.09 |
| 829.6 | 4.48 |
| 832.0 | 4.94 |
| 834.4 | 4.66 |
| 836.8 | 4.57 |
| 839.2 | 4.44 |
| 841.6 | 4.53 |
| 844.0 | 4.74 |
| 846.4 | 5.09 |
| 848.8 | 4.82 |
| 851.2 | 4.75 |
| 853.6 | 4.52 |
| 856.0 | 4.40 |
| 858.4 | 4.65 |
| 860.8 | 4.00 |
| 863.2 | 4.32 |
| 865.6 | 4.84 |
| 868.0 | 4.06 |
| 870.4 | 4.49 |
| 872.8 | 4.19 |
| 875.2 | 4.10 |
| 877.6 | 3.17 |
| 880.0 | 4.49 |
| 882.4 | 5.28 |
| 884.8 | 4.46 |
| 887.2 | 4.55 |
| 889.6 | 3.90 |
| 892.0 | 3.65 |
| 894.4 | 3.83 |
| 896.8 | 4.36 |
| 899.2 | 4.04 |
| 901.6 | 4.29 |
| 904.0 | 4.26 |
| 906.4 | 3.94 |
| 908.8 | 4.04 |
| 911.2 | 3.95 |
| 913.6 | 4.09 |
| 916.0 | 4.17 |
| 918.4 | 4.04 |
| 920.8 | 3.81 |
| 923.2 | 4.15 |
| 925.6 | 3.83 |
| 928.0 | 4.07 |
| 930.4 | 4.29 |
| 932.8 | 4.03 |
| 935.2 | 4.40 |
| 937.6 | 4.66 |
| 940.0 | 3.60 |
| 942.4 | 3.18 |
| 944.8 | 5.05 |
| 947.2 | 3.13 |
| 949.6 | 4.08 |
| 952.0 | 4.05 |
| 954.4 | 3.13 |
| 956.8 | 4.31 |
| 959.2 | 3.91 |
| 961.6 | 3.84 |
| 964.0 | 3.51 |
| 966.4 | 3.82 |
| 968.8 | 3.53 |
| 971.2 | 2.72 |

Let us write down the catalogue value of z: 0.124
